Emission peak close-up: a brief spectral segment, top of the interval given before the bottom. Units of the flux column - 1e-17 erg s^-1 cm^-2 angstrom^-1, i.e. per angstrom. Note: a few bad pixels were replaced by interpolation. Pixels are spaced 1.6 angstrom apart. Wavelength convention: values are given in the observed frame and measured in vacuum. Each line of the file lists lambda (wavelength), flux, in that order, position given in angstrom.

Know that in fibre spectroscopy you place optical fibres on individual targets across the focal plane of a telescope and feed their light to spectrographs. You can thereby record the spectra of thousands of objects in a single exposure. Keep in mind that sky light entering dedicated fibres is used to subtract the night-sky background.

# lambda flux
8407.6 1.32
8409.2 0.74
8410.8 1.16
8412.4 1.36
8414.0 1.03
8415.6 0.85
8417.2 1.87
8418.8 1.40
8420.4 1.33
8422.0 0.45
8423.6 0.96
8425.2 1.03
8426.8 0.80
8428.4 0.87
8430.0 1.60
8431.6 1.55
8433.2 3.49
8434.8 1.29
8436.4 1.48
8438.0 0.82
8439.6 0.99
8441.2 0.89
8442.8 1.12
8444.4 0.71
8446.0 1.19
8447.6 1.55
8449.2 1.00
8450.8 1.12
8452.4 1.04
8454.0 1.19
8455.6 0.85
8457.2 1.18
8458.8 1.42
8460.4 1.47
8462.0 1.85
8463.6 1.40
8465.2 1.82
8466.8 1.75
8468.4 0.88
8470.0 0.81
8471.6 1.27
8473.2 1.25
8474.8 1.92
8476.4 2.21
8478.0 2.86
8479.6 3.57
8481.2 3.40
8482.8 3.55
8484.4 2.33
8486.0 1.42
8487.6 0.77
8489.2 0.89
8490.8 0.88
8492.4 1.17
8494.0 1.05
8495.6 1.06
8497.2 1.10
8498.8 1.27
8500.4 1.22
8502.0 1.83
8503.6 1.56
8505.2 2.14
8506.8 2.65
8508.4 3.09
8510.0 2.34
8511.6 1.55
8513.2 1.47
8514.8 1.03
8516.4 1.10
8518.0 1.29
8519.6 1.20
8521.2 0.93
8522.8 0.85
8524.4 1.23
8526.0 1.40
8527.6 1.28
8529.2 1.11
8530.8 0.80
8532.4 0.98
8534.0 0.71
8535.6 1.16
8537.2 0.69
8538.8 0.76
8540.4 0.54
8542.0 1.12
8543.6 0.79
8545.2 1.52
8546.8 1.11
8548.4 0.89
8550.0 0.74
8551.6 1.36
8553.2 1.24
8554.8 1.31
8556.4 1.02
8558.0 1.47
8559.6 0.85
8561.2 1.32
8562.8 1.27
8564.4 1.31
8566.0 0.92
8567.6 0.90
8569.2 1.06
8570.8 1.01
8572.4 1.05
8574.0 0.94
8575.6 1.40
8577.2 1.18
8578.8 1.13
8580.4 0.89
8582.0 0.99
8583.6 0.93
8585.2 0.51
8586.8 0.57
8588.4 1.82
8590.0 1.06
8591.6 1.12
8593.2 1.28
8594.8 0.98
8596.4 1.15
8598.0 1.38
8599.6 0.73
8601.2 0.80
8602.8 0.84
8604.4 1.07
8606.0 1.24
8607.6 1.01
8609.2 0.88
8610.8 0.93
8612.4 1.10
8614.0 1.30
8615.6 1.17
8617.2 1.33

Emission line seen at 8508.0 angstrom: [N II]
